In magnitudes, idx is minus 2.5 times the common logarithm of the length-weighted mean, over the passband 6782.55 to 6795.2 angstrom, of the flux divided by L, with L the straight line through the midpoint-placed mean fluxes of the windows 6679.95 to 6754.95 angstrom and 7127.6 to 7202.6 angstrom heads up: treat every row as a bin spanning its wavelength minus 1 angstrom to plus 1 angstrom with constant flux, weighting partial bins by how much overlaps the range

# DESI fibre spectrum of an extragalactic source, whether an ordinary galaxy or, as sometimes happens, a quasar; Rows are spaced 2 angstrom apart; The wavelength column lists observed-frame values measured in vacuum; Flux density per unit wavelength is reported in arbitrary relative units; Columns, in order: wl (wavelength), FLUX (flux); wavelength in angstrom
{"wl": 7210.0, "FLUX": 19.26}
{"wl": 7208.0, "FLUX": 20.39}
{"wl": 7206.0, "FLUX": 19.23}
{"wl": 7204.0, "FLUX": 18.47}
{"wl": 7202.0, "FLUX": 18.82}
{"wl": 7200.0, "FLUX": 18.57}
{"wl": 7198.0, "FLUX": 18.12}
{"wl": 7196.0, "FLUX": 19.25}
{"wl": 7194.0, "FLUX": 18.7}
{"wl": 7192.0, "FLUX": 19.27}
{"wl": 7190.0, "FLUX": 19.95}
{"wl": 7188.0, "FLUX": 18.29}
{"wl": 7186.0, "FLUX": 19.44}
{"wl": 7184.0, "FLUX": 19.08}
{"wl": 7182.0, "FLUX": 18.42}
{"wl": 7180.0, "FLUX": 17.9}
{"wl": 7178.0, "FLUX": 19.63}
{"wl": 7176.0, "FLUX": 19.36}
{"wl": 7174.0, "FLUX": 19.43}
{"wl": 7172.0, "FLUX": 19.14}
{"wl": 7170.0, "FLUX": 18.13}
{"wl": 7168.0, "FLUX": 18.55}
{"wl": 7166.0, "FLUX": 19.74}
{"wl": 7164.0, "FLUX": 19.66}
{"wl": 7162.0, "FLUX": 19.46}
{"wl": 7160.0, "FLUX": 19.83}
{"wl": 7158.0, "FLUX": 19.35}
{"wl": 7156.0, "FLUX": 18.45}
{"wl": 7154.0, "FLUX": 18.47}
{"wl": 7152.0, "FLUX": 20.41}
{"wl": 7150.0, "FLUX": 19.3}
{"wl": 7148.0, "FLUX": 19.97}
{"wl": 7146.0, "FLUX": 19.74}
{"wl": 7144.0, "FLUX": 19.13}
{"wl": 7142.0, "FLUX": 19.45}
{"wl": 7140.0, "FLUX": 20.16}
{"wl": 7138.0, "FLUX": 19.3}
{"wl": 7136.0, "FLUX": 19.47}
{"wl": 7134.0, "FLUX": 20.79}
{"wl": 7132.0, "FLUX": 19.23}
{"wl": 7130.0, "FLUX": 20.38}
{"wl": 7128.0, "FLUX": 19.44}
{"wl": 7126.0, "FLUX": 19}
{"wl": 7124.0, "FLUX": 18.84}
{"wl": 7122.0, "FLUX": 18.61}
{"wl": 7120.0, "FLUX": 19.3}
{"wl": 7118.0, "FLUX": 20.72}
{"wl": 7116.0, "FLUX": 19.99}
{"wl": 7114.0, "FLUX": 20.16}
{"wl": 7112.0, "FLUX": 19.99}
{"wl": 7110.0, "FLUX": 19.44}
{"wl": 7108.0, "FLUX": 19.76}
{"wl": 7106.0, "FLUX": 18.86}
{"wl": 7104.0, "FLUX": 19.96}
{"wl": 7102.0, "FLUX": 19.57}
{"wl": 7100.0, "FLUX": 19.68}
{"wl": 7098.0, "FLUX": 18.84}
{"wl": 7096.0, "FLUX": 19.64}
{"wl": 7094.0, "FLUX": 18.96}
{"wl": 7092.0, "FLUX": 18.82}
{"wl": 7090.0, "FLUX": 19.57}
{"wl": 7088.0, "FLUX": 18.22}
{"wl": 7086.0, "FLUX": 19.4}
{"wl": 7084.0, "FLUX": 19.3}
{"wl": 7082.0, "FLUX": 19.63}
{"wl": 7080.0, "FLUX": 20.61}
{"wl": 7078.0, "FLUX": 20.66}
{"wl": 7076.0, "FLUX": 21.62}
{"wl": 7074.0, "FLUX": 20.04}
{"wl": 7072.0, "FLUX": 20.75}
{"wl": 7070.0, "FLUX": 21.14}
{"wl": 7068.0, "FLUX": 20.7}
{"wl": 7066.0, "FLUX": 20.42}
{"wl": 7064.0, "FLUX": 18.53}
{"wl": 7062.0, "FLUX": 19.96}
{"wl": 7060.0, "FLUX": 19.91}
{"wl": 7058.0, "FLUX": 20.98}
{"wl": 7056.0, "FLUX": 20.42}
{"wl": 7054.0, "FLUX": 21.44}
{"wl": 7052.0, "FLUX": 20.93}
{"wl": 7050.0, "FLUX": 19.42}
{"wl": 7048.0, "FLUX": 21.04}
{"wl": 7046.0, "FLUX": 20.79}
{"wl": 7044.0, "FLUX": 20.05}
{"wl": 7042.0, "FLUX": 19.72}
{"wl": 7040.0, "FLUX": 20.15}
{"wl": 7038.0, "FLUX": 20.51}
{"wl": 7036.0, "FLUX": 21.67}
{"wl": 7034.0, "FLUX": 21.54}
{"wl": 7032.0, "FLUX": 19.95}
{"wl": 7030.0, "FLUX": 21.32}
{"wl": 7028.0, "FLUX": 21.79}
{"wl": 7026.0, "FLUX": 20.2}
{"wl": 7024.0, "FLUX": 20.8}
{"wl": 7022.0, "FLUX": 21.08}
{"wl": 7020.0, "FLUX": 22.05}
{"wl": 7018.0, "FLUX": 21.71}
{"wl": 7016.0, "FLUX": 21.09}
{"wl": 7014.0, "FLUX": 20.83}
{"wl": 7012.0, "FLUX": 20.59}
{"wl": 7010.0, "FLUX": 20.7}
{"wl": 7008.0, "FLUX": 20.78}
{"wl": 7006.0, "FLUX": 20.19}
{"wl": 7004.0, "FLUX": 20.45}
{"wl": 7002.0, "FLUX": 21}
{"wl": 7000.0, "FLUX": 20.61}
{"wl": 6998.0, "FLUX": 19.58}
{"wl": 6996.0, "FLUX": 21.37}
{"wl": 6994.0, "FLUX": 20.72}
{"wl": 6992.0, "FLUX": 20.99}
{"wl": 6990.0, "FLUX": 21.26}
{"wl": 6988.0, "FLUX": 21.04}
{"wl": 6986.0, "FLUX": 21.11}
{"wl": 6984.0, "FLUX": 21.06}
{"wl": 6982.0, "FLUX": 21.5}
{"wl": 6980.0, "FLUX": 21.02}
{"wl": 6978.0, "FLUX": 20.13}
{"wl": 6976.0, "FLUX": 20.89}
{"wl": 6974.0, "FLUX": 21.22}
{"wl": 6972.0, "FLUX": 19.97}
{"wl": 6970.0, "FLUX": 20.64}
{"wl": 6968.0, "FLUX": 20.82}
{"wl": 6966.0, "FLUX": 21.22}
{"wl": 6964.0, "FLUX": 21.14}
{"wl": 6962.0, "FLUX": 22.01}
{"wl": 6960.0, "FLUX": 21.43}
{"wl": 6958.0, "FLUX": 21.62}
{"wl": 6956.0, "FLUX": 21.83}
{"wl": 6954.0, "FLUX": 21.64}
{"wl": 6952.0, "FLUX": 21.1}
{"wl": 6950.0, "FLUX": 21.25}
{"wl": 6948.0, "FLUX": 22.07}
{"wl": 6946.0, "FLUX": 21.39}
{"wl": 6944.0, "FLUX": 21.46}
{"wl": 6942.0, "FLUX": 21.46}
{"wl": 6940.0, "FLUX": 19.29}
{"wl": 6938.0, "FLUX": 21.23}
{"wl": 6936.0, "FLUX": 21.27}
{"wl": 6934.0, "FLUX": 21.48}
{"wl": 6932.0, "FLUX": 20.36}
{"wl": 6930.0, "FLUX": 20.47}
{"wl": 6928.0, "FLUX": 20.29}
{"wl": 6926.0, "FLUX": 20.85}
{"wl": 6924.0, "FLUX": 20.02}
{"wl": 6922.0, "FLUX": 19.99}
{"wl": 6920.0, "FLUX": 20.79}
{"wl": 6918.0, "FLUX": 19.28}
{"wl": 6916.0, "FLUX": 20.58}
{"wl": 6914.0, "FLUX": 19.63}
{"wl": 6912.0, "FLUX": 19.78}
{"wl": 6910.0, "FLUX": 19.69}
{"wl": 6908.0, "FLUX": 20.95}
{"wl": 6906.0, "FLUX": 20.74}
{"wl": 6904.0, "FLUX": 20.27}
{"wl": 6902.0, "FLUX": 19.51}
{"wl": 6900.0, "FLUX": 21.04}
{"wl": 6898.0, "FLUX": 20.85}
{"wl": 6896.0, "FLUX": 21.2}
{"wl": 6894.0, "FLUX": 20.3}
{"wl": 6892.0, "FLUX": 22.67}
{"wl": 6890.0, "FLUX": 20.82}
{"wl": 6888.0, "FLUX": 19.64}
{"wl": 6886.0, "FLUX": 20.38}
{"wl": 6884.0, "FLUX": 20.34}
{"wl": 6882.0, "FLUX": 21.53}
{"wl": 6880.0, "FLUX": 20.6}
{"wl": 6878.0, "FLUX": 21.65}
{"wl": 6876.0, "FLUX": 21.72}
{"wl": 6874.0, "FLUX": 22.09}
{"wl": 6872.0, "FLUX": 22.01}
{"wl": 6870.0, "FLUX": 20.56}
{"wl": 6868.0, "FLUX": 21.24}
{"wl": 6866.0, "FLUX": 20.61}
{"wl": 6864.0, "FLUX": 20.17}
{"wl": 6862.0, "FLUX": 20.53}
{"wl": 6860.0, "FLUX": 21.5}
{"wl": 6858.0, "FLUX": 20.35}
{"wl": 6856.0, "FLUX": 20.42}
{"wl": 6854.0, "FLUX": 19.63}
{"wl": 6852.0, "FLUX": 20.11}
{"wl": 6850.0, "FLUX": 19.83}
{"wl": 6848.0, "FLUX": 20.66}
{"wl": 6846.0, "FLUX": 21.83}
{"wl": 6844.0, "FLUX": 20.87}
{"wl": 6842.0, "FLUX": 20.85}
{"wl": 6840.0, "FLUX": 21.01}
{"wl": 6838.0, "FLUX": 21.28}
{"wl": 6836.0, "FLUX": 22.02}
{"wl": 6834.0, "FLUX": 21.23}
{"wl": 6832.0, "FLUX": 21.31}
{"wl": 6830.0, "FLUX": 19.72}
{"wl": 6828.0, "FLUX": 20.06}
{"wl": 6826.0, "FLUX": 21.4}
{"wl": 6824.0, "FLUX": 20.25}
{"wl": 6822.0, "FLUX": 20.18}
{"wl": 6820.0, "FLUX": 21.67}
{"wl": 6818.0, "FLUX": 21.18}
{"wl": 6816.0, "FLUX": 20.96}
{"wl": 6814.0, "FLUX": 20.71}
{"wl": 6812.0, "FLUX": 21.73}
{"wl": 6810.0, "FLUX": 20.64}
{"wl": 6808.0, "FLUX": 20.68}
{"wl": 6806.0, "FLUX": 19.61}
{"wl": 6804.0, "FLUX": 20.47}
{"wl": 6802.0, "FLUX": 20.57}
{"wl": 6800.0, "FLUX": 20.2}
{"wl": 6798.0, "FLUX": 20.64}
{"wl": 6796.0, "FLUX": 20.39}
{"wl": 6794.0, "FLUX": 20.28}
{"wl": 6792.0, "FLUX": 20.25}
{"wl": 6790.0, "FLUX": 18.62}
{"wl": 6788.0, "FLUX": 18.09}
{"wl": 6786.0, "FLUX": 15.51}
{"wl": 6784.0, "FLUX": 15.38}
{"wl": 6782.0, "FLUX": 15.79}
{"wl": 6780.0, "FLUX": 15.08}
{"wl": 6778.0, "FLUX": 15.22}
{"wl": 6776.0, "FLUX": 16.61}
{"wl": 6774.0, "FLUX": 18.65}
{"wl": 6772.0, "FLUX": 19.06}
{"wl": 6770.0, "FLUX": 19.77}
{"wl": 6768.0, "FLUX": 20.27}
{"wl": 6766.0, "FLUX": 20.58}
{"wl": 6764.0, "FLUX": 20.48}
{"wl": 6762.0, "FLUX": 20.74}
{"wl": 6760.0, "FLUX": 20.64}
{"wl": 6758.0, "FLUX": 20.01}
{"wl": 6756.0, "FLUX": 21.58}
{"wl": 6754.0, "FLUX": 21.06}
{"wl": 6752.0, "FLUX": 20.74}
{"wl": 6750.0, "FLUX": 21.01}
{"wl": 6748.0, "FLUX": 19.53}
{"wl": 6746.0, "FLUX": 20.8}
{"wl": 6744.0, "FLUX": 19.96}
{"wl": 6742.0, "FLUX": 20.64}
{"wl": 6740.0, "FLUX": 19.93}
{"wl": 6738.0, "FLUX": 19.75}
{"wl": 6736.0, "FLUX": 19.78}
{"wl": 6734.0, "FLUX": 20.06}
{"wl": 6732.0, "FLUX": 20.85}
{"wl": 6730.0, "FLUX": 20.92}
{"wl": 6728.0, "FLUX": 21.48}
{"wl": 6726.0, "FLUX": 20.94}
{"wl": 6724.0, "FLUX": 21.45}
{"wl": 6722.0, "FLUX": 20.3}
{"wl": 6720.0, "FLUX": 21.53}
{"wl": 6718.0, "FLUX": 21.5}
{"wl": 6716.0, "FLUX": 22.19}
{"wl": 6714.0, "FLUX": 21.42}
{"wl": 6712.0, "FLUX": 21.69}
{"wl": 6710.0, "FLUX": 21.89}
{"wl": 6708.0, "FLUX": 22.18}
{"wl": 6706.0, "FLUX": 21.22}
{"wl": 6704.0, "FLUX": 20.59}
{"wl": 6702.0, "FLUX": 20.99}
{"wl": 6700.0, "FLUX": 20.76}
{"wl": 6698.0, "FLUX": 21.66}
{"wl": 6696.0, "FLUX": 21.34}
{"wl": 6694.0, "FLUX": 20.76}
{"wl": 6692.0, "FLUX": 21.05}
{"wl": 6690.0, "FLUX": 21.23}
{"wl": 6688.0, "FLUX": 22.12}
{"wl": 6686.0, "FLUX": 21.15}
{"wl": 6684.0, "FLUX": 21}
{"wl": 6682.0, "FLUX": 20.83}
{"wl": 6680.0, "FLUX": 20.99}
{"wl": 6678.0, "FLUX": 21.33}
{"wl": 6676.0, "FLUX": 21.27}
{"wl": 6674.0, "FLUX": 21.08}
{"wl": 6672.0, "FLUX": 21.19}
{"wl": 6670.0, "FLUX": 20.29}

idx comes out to 0.15 mag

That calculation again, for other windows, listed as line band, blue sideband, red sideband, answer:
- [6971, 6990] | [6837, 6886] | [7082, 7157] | -0.036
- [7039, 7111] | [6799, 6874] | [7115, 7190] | -0.015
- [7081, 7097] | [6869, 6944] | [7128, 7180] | 0.032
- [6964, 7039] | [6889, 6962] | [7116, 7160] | -0.029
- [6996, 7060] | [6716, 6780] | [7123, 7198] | -0.064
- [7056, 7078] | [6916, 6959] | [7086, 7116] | -0.038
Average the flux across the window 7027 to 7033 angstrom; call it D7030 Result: 21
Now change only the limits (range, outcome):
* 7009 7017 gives 20.8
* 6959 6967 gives 21.5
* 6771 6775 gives 18.9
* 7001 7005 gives 20.7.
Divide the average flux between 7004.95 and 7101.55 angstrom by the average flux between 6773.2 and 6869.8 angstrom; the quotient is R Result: 1.02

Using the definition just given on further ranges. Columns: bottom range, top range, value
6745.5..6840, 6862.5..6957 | 1.05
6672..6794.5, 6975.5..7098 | 1.01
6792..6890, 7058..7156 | 0.95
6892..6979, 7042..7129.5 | 0.96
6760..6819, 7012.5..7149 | 1.04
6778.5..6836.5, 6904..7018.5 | 1.05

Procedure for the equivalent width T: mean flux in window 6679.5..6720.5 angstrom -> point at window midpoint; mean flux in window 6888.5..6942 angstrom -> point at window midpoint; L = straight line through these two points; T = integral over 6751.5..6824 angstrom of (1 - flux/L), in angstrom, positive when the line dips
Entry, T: 5.0 angstrom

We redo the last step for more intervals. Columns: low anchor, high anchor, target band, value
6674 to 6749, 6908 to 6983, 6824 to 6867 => 0.4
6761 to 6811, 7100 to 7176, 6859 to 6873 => -1.4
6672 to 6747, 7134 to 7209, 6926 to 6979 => -2.6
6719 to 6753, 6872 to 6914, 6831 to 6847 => -0.5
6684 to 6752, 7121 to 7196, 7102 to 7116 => -0.2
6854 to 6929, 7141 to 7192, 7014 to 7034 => -1.2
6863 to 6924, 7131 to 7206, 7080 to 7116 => 0.2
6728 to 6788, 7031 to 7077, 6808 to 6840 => -2.2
